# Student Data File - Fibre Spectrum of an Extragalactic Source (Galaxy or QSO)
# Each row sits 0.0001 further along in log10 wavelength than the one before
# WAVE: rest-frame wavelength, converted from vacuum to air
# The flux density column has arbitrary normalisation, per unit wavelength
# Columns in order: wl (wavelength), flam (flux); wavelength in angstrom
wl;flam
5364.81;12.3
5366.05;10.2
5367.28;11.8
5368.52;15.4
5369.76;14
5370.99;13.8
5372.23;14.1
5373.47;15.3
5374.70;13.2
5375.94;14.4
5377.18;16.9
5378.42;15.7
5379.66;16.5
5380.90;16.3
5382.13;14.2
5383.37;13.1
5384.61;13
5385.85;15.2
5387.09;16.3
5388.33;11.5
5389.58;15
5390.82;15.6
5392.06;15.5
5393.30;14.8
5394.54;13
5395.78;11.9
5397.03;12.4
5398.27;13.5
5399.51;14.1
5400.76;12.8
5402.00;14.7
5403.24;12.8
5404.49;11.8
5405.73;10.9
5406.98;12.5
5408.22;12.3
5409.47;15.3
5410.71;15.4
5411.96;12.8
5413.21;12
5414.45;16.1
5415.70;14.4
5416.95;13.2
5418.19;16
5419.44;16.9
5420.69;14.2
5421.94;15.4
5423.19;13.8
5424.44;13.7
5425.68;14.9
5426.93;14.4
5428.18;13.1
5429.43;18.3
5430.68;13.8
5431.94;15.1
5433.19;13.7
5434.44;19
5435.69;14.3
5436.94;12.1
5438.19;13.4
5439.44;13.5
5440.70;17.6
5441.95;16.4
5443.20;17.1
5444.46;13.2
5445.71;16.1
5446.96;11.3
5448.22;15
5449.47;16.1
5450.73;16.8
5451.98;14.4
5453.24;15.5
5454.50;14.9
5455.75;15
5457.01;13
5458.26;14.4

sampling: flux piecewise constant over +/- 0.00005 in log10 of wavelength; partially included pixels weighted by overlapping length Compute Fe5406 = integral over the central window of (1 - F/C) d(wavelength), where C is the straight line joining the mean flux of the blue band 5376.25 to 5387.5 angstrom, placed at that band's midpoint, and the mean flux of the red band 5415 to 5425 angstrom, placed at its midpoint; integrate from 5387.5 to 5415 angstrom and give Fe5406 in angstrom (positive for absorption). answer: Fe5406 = 2.7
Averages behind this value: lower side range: 15.2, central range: 13.5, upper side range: 14.7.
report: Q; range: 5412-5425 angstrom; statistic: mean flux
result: 14.5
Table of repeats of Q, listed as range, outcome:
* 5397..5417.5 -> 13.4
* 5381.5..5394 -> 14.4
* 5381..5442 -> 14.2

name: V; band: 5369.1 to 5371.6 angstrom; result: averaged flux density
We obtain 13.9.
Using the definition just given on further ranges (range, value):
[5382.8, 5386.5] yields 13.8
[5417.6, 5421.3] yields 15.7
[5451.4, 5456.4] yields 14.9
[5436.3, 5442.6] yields 14.6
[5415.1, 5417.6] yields 13.8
